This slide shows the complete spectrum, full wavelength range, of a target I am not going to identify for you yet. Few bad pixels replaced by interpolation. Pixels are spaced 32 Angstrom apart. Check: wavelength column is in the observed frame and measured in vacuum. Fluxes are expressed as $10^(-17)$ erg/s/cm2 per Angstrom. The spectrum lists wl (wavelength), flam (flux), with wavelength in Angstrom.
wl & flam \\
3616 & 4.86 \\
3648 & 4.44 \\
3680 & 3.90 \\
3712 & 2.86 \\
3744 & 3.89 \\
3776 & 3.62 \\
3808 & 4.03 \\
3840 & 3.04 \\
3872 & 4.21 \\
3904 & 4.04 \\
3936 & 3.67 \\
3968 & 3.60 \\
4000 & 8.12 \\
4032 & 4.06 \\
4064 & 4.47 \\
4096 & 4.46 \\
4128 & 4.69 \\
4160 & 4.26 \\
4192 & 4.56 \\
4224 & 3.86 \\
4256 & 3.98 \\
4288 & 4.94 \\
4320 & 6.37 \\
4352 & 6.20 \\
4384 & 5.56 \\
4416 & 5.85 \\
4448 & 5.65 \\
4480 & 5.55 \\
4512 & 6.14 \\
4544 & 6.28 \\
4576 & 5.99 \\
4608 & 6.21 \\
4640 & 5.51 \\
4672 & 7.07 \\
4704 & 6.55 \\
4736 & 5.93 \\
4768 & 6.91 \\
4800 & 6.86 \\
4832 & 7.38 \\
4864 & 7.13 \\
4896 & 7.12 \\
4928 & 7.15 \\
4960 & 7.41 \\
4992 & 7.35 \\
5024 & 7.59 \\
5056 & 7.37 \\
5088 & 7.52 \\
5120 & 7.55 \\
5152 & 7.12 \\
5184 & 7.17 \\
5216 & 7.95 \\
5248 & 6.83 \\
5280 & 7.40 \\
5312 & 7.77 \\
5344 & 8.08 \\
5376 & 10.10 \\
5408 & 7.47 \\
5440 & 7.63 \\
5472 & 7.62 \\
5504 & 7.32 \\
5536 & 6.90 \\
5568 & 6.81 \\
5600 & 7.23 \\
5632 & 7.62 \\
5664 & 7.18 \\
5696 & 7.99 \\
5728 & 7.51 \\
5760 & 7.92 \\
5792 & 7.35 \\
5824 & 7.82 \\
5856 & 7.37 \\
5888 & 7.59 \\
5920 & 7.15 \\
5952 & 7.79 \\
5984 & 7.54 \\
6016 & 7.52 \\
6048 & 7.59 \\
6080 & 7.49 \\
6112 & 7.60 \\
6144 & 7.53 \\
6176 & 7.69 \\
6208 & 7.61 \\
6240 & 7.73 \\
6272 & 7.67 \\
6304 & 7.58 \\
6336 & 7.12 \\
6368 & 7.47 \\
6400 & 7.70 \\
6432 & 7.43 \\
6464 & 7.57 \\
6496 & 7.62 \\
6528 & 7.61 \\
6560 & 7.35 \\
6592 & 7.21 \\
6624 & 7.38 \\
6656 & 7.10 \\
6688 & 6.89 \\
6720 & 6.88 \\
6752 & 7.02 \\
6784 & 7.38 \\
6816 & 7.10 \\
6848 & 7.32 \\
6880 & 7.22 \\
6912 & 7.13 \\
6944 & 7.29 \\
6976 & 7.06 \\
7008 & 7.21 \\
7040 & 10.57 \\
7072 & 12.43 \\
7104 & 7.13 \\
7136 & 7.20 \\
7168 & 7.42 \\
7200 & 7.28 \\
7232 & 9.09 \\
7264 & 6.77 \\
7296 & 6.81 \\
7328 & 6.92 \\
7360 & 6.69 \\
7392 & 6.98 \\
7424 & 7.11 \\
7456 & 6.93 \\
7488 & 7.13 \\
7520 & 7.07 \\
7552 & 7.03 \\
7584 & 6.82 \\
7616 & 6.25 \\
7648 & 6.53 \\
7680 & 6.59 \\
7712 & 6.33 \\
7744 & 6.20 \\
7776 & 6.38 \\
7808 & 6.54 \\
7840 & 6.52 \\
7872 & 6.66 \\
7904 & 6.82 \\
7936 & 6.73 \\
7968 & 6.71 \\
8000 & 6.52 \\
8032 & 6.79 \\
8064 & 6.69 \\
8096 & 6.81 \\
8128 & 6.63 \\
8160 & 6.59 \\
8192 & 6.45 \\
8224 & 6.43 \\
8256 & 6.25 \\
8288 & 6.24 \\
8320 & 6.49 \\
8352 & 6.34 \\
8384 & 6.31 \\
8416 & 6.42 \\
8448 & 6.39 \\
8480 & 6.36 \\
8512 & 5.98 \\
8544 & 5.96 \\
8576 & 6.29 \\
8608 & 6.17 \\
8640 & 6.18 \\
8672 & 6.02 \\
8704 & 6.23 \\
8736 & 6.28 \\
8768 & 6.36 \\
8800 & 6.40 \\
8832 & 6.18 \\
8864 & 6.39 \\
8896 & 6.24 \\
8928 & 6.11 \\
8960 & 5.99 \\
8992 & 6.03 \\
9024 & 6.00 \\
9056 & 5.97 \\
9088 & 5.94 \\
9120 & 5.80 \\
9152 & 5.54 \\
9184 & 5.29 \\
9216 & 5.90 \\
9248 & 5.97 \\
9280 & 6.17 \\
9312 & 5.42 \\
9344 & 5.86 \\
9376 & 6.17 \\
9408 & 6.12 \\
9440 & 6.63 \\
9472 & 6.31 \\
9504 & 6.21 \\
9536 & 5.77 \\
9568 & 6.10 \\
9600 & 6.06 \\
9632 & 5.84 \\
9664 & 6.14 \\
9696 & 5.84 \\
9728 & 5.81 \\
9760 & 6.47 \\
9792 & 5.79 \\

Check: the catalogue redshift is 0.07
